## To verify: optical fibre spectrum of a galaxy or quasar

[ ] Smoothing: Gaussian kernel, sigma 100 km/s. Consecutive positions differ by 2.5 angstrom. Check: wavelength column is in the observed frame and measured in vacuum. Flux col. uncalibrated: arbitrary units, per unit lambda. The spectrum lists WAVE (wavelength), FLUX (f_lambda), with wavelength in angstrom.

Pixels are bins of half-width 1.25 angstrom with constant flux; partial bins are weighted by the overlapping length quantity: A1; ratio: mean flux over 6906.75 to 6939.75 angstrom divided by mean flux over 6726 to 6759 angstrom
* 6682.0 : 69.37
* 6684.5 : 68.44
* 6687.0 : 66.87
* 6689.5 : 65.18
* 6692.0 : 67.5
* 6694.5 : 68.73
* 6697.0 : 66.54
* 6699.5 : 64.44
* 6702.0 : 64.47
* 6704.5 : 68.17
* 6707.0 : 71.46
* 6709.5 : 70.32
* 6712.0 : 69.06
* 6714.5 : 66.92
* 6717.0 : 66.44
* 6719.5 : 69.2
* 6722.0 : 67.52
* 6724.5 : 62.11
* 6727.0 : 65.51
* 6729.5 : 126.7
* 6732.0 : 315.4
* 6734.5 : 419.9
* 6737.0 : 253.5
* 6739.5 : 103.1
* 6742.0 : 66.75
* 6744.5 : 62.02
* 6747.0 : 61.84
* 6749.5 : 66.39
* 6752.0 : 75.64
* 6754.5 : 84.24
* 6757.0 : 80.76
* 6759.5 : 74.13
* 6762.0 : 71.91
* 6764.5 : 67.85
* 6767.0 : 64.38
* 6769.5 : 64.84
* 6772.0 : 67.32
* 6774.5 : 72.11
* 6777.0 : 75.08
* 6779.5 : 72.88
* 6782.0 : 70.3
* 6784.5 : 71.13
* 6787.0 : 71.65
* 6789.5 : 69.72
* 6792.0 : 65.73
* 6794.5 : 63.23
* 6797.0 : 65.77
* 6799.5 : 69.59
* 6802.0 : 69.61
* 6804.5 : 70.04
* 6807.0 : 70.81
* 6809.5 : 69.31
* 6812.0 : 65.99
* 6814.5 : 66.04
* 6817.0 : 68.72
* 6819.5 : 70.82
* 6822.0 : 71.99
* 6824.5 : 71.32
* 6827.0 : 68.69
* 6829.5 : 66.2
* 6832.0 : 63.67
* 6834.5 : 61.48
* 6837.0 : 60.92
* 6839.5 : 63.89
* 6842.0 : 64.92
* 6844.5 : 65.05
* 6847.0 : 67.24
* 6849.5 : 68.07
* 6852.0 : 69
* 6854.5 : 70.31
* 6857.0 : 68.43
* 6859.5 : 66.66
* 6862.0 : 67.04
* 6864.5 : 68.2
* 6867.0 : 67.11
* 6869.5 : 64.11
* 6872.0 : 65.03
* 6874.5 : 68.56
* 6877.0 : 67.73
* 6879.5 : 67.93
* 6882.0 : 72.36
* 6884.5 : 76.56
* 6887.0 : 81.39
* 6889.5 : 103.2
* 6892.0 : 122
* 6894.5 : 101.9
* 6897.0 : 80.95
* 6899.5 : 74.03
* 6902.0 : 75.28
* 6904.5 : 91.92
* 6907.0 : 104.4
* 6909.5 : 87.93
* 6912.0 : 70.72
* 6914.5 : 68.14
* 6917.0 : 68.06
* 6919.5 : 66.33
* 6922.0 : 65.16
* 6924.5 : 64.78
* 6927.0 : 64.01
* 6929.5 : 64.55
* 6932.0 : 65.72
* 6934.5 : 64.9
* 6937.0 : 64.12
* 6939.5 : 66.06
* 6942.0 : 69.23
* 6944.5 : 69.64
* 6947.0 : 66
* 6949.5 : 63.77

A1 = 0.51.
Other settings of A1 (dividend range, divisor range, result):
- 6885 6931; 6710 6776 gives 0.79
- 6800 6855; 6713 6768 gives 0.62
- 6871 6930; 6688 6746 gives 0.75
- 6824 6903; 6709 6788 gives 0.75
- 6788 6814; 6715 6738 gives 0.43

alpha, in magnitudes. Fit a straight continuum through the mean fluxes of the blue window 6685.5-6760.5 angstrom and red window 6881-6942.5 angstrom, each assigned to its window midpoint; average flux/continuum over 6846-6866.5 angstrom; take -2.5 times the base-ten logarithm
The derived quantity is 0.22 mag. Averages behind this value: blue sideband 97.7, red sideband 77.5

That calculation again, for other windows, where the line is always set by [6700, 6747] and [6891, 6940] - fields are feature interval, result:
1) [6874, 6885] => 0.19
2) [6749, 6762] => 0.37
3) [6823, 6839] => 0.38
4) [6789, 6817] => 0.40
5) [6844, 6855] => 0.30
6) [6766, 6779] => 0.45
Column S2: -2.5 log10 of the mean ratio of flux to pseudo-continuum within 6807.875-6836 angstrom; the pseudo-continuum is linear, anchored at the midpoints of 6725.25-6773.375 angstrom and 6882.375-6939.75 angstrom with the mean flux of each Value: 0.41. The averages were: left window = 115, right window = 78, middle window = 67.6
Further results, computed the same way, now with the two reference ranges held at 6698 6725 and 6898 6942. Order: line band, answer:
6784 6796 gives 0.02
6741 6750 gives 0.07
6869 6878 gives 0.07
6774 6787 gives -0.05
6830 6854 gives 0.08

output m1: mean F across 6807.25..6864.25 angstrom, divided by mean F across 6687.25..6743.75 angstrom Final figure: 0.6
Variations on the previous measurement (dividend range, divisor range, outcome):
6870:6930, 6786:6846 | 1.16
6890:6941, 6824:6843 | 1.19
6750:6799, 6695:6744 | 0.63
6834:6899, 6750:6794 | 1.02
